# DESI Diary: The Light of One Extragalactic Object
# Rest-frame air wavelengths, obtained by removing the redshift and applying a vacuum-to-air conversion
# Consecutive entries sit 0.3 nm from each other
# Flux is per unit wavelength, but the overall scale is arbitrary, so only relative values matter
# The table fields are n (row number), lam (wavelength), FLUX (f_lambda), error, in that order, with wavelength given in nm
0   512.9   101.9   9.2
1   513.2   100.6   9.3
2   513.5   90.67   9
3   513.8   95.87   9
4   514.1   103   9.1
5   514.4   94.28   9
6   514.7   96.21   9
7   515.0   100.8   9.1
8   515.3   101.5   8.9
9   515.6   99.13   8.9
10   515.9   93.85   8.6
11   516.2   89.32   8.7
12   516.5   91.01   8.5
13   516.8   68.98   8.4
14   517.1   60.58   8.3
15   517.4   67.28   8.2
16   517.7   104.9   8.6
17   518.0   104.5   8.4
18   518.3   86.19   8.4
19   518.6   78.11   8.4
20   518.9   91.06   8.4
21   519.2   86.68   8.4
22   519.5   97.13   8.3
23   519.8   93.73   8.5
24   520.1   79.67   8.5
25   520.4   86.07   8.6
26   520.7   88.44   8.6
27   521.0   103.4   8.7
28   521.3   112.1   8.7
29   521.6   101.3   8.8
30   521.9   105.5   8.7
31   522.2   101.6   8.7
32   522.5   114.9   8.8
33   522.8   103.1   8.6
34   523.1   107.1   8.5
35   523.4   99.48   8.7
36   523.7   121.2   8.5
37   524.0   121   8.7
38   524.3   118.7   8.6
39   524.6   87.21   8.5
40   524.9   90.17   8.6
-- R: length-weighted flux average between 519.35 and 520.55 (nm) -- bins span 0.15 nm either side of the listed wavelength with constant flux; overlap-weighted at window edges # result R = 89.1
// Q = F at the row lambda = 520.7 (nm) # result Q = 88.44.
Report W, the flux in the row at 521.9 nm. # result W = 105.5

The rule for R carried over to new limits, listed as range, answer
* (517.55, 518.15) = 105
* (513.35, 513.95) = 93.3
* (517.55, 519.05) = 93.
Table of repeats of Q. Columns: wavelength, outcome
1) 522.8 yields 103.1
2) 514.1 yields 103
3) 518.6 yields 78.11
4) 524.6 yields 87.21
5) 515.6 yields 99.13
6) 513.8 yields 95.87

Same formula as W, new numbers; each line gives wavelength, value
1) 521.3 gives 112.1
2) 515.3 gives 101.5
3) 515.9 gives 93.85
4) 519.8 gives 93.73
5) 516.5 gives 91.01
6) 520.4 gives 86.07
